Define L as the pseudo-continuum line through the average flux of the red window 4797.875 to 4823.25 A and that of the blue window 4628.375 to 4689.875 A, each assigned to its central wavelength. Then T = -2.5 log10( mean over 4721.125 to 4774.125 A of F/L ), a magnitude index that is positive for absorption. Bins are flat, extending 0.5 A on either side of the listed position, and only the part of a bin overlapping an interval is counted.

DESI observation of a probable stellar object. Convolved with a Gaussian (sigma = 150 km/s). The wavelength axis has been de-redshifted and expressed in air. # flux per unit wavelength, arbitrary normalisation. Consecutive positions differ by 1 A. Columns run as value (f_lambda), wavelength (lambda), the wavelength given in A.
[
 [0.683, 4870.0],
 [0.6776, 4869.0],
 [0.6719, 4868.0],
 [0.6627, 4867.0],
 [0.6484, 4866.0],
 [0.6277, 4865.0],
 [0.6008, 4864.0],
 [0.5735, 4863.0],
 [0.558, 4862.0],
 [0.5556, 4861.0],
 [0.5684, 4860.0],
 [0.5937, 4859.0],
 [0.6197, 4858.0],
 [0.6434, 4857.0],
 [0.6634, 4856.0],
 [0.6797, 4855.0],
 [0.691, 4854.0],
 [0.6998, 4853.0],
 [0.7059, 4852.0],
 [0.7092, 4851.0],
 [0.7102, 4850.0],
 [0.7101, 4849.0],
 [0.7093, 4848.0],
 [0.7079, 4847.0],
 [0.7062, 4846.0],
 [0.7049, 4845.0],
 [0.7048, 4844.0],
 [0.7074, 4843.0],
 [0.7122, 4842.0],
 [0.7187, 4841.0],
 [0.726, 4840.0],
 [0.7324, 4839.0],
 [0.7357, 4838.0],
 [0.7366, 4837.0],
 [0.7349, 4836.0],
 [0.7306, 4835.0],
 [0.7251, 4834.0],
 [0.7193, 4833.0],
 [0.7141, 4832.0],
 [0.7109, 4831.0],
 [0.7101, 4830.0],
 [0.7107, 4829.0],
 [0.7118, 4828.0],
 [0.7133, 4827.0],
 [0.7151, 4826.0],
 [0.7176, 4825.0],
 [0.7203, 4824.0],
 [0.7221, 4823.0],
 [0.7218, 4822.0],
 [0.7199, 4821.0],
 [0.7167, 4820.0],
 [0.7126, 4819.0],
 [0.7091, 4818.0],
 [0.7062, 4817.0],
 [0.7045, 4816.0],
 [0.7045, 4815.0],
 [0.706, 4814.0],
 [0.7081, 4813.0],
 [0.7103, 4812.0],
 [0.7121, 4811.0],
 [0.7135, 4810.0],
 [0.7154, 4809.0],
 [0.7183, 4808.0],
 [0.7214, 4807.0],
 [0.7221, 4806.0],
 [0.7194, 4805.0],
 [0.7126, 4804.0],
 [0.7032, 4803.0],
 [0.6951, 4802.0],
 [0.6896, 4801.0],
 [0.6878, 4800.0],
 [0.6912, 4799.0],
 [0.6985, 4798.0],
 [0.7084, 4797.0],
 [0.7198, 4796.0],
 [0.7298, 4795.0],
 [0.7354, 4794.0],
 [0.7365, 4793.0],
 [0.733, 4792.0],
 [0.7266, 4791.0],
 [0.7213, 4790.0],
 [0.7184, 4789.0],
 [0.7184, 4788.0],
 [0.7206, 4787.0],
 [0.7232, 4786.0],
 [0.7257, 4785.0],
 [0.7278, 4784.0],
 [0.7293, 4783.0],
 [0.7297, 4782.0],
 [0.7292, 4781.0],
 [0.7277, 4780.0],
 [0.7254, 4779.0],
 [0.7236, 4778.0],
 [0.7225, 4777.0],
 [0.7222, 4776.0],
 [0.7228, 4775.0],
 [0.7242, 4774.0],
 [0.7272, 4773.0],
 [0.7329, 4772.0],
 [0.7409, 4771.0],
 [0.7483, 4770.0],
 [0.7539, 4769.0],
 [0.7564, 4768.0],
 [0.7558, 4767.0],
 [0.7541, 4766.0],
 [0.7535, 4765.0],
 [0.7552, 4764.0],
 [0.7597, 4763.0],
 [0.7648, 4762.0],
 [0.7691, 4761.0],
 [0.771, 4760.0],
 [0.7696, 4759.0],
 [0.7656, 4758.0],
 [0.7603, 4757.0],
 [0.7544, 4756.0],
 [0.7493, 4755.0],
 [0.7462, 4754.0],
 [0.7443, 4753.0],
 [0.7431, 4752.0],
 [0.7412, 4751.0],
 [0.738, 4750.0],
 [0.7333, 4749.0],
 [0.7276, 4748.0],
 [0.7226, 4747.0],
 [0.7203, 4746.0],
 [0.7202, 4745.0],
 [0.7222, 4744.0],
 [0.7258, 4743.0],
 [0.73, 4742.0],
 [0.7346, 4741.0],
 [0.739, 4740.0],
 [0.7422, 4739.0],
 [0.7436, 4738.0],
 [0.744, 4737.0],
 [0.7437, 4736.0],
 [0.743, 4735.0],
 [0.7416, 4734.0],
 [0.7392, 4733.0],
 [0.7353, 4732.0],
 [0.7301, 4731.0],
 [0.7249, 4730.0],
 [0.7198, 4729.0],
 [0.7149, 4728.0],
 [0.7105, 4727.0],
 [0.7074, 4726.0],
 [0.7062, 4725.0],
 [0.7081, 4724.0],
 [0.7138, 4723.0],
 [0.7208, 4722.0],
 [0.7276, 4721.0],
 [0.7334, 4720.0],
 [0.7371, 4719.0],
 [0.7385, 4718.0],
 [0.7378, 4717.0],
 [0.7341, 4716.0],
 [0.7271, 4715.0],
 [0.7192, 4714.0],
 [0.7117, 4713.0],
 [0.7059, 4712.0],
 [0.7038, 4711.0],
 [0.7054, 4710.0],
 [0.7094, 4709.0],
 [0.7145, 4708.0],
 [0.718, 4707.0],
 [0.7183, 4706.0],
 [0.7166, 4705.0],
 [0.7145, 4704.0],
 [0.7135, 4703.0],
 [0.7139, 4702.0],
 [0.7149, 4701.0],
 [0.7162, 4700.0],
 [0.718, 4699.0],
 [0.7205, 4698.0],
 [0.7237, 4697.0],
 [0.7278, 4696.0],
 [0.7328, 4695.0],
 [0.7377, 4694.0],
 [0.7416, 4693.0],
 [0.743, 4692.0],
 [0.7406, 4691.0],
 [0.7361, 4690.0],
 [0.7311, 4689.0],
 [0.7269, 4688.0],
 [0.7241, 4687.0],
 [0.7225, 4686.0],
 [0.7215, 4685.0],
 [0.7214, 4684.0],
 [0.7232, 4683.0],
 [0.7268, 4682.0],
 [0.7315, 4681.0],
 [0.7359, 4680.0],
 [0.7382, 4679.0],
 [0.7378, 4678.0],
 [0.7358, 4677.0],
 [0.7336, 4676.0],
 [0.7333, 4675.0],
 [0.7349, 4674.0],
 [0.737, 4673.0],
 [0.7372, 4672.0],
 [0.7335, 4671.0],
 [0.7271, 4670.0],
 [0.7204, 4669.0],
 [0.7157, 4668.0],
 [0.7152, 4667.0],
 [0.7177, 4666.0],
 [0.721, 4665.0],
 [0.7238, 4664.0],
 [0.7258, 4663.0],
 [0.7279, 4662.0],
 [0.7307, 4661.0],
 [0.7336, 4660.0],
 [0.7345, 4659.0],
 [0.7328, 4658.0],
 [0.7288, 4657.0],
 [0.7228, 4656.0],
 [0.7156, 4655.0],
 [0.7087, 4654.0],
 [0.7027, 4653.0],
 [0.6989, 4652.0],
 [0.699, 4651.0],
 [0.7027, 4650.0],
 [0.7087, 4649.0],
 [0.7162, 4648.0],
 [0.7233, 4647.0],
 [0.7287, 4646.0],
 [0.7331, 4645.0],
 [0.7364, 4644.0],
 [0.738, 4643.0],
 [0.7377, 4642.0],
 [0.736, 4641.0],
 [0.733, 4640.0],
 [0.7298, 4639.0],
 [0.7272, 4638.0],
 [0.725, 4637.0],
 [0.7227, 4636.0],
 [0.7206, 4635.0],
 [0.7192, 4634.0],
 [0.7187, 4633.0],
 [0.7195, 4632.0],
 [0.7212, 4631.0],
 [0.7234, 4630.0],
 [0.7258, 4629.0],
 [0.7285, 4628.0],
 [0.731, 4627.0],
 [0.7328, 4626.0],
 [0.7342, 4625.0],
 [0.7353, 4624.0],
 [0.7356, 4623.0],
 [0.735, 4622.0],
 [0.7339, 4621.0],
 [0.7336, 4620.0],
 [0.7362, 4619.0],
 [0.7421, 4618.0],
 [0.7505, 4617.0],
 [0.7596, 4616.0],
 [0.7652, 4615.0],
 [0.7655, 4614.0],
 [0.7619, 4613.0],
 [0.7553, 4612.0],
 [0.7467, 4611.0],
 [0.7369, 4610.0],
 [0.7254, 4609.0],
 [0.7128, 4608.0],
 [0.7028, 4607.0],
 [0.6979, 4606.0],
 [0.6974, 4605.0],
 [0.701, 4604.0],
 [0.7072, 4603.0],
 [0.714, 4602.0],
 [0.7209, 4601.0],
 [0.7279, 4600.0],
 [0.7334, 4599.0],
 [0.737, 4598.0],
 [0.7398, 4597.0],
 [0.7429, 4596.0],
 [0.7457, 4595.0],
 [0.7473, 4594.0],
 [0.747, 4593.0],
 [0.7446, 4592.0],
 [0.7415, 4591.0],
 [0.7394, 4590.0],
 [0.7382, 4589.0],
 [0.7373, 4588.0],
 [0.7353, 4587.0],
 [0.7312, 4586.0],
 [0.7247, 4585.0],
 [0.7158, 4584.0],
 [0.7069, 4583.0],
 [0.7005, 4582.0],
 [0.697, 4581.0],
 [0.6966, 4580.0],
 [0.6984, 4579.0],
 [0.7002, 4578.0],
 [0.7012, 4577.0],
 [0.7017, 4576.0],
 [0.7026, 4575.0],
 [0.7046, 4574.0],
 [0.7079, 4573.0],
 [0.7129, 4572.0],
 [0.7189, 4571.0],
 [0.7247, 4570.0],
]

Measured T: -0.034 mag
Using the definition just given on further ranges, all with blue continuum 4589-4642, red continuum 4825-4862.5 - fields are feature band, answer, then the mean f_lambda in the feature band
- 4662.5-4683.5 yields -0.010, 0.729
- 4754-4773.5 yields -0.072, 0.755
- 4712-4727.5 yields -0.012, 0.722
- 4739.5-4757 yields -0.040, 0.736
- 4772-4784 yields -0.034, 0.726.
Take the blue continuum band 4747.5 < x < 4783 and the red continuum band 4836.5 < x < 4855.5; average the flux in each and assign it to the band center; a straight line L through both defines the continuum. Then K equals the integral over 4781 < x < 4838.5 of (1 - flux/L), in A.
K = 0.7 A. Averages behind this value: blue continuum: 0.744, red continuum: 0.711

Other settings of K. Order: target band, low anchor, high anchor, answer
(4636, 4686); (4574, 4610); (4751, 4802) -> 0.0 A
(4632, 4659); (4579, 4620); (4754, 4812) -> 0.3 A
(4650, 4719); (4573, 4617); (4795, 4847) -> -0.3 A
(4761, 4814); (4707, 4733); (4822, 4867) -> -1.8 A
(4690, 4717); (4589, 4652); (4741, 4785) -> 0.5 A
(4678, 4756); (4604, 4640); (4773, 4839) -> -0.3 A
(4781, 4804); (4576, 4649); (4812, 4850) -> 0.0 A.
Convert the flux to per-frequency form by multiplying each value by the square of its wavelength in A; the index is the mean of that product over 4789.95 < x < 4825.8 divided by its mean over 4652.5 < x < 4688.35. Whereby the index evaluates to 1.04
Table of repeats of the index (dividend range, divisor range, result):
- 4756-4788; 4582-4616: 1.09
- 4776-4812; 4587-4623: 1.06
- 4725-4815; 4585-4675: 1.06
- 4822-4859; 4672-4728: 1.03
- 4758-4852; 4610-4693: 1.06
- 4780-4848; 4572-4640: 1.08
